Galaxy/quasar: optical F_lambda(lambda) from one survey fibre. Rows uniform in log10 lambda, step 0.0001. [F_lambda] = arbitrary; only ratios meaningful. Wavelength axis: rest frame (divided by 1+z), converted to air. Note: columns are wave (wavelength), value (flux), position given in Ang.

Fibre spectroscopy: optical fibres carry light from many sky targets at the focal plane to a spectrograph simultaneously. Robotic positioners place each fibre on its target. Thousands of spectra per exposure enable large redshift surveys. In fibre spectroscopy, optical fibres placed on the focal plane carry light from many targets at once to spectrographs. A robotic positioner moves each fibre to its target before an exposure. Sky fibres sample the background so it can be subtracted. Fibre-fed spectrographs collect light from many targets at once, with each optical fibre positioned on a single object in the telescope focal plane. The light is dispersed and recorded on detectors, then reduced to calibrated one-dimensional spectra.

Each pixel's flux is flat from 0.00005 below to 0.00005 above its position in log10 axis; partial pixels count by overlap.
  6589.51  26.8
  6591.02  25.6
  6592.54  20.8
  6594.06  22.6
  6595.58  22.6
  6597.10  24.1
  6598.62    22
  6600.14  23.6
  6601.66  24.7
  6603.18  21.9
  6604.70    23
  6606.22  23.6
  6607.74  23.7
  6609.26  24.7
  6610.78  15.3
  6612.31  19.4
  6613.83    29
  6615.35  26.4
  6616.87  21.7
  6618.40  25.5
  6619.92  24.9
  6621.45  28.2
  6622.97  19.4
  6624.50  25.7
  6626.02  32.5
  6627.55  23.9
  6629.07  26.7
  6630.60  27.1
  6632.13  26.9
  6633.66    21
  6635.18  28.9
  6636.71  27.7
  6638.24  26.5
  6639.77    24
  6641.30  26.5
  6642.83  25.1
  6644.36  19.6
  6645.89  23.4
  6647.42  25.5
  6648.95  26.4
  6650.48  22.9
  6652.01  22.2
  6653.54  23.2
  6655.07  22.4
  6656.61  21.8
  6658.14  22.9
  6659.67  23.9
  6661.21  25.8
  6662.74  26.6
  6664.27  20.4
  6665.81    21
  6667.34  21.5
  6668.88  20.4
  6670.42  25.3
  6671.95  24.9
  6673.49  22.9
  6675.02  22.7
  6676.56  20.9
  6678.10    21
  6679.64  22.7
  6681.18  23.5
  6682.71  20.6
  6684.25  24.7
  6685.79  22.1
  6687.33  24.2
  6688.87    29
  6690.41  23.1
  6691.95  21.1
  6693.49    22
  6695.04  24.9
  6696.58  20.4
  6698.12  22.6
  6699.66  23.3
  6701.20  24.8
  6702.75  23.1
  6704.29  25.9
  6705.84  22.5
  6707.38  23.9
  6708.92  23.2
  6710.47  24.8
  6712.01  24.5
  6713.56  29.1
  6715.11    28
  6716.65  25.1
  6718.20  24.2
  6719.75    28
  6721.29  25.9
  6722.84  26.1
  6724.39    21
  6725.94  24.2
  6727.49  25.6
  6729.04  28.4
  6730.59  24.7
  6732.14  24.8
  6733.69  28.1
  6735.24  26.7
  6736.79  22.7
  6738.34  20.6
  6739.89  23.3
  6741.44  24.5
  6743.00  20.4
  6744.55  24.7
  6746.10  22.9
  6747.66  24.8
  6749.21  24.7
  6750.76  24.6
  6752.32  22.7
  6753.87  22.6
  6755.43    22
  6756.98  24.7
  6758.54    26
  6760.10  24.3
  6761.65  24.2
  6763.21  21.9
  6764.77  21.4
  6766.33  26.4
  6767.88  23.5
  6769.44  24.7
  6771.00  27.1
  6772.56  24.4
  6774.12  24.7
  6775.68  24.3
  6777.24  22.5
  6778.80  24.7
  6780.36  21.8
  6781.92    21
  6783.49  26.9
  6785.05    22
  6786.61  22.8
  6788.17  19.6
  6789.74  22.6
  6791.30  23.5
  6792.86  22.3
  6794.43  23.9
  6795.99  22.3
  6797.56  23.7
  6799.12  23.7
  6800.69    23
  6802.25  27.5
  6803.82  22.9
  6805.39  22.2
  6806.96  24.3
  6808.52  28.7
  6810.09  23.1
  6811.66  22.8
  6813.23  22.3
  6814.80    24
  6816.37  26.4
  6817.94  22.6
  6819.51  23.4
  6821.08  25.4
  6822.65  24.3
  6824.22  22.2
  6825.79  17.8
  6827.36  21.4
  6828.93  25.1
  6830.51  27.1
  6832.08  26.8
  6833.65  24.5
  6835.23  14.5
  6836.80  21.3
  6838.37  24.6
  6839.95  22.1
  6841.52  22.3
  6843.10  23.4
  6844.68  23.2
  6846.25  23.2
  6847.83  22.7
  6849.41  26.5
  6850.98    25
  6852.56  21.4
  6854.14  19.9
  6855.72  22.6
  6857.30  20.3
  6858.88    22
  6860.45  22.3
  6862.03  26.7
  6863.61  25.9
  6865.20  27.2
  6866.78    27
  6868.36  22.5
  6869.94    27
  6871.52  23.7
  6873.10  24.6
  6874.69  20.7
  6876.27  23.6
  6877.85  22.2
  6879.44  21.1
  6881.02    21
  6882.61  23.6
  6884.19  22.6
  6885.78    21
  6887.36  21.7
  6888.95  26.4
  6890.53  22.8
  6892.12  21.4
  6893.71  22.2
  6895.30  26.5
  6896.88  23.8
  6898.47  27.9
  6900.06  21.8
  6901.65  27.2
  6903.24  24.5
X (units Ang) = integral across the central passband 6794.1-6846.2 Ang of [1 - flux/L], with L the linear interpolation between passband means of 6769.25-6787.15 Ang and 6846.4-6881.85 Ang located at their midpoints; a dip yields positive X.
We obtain 0.6 Ang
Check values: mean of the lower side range 23.9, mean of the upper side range 23.4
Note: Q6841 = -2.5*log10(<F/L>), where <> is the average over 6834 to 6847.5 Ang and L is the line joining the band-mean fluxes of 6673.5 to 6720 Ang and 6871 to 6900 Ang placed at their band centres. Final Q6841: 0.06 mag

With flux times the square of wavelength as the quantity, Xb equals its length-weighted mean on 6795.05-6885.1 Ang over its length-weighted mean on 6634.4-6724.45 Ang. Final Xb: 1.03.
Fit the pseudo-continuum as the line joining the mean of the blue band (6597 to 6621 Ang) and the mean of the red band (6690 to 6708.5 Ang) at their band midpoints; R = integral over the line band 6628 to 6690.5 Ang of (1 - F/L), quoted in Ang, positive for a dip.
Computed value -1.6 Ang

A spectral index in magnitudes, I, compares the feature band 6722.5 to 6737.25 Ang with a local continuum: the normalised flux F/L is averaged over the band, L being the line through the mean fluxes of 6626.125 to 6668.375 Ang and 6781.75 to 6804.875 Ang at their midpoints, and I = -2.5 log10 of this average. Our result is -0.07 mag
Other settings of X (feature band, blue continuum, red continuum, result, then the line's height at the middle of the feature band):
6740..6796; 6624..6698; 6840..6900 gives 0.2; 23.7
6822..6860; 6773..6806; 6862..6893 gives 1.2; 23.4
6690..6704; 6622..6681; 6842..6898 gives 0.6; 23.9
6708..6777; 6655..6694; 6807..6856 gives -4.3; 23.1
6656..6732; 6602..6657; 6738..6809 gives 0.5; 24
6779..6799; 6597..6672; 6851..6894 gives 0.6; 23.5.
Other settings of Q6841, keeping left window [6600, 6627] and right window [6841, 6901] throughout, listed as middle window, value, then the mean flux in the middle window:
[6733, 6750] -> -0.008 mag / 23.9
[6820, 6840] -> 0.030 mag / 22.9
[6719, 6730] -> -0.078 mag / 25.6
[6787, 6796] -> 0.058 mag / 22.4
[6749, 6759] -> -0.003 mag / 23.8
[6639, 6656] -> 0.012 mag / 23.7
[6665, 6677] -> 0.068 mag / 22.5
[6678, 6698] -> 0.038 mag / 23.1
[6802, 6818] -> -0.028 mag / 24.2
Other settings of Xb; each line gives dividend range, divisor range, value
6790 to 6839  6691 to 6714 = 1.03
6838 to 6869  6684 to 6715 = 1.02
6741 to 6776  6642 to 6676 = 1.06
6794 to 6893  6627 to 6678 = 1.03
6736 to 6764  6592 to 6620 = 1.06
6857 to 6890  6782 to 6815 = 1.02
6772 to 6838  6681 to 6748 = 0.99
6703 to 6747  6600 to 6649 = 1.04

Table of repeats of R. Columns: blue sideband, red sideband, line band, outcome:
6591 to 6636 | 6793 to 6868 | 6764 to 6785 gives -0.3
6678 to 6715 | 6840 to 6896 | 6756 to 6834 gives -0.9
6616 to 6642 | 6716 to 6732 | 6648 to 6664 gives 1.2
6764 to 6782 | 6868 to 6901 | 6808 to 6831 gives 0.0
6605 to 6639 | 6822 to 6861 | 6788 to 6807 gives -0.1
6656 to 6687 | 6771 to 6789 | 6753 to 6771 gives -0.5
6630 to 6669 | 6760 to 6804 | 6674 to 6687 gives 0.9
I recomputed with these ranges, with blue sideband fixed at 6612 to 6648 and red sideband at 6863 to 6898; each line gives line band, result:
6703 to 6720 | -0.021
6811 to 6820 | 0.020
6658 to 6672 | 0.084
